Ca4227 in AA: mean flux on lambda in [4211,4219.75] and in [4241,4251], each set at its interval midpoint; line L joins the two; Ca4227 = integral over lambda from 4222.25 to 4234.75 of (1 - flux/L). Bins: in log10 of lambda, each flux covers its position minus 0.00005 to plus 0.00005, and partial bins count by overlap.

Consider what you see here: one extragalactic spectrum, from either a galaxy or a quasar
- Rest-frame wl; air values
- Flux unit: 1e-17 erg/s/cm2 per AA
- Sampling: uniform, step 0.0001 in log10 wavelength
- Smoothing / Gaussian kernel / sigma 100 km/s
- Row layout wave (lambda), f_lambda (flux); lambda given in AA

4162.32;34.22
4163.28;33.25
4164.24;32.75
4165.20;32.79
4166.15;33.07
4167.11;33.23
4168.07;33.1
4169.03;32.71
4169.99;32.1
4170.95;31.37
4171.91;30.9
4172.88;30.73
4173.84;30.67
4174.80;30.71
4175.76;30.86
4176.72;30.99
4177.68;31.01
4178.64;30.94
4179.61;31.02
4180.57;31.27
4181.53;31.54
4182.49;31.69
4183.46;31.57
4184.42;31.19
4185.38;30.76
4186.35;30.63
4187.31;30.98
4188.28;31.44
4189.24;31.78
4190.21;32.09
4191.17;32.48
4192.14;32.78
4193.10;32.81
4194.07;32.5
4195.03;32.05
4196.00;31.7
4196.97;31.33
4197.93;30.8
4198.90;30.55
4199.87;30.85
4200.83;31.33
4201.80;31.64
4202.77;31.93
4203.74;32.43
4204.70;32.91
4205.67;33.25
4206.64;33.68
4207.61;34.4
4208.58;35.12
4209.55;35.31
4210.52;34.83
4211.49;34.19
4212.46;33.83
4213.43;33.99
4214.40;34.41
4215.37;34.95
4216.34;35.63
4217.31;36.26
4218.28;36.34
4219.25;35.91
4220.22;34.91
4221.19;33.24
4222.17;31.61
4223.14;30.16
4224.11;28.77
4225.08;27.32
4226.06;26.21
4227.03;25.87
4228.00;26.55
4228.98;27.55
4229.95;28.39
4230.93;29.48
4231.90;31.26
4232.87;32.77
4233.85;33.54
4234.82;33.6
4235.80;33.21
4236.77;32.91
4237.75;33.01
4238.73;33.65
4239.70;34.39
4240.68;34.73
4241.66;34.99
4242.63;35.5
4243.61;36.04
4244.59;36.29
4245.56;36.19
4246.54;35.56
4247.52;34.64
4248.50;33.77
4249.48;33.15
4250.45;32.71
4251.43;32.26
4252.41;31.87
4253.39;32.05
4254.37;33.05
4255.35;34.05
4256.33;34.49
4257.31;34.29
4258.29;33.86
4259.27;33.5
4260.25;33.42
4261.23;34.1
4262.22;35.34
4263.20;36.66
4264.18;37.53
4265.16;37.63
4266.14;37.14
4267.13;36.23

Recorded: 2.1 AA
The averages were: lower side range 35.1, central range 29.2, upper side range 34.9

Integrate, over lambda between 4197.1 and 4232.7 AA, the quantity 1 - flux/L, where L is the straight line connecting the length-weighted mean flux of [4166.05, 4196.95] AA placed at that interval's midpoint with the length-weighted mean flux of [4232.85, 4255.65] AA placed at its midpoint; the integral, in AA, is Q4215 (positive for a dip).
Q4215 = 0.8 AA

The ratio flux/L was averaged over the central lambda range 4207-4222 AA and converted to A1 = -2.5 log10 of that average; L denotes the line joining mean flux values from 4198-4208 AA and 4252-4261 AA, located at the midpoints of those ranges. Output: -0.08 mag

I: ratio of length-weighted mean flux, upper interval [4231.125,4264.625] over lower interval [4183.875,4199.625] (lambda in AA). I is 1.08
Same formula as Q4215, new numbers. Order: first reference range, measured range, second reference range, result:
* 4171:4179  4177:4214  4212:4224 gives 0.2 AA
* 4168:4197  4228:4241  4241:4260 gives 0.6 AA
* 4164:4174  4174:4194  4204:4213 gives 0.9 AA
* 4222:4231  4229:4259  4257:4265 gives -1.9 AA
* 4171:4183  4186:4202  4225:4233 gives -0.8 AA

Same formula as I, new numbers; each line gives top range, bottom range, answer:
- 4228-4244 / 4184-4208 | 1.02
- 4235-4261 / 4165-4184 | 1.08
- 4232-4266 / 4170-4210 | 1.08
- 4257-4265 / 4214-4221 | 0.99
